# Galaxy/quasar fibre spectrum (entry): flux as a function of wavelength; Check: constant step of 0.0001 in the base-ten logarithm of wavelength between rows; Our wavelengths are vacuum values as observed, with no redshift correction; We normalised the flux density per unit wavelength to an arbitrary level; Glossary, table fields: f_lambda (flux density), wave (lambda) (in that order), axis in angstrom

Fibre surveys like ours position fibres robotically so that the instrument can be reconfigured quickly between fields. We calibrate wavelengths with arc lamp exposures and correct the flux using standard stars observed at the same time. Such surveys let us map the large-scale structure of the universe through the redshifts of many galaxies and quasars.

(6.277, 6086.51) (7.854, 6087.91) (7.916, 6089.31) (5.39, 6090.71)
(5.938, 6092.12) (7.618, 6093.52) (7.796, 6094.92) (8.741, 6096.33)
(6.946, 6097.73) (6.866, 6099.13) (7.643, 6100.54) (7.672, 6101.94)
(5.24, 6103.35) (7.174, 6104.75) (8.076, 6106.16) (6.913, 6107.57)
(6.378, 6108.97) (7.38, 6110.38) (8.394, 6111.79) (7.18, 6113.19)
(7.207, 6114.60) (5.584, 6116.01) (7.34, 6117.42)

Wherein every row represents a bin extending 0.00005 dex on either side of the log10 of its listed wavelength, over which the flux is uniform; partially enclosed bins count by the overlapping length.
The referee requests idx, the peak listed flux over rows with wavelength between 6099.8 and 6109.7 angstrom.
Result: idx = 8.076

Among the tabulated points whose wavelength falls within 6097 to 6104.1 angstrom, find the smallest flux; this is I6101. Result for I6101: 5.24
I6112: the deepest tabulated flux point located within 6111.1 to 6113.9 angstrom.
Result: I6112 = 7.18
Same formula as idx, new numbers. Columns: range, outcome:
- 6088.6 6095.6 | 7.916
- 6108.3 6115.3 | 8.394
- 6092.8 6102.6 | 8.741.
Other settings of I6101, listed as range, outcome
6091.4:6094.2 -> 5.938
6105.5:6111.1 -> 6.378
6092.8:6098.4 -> 6.946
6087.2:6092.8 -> 5.39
